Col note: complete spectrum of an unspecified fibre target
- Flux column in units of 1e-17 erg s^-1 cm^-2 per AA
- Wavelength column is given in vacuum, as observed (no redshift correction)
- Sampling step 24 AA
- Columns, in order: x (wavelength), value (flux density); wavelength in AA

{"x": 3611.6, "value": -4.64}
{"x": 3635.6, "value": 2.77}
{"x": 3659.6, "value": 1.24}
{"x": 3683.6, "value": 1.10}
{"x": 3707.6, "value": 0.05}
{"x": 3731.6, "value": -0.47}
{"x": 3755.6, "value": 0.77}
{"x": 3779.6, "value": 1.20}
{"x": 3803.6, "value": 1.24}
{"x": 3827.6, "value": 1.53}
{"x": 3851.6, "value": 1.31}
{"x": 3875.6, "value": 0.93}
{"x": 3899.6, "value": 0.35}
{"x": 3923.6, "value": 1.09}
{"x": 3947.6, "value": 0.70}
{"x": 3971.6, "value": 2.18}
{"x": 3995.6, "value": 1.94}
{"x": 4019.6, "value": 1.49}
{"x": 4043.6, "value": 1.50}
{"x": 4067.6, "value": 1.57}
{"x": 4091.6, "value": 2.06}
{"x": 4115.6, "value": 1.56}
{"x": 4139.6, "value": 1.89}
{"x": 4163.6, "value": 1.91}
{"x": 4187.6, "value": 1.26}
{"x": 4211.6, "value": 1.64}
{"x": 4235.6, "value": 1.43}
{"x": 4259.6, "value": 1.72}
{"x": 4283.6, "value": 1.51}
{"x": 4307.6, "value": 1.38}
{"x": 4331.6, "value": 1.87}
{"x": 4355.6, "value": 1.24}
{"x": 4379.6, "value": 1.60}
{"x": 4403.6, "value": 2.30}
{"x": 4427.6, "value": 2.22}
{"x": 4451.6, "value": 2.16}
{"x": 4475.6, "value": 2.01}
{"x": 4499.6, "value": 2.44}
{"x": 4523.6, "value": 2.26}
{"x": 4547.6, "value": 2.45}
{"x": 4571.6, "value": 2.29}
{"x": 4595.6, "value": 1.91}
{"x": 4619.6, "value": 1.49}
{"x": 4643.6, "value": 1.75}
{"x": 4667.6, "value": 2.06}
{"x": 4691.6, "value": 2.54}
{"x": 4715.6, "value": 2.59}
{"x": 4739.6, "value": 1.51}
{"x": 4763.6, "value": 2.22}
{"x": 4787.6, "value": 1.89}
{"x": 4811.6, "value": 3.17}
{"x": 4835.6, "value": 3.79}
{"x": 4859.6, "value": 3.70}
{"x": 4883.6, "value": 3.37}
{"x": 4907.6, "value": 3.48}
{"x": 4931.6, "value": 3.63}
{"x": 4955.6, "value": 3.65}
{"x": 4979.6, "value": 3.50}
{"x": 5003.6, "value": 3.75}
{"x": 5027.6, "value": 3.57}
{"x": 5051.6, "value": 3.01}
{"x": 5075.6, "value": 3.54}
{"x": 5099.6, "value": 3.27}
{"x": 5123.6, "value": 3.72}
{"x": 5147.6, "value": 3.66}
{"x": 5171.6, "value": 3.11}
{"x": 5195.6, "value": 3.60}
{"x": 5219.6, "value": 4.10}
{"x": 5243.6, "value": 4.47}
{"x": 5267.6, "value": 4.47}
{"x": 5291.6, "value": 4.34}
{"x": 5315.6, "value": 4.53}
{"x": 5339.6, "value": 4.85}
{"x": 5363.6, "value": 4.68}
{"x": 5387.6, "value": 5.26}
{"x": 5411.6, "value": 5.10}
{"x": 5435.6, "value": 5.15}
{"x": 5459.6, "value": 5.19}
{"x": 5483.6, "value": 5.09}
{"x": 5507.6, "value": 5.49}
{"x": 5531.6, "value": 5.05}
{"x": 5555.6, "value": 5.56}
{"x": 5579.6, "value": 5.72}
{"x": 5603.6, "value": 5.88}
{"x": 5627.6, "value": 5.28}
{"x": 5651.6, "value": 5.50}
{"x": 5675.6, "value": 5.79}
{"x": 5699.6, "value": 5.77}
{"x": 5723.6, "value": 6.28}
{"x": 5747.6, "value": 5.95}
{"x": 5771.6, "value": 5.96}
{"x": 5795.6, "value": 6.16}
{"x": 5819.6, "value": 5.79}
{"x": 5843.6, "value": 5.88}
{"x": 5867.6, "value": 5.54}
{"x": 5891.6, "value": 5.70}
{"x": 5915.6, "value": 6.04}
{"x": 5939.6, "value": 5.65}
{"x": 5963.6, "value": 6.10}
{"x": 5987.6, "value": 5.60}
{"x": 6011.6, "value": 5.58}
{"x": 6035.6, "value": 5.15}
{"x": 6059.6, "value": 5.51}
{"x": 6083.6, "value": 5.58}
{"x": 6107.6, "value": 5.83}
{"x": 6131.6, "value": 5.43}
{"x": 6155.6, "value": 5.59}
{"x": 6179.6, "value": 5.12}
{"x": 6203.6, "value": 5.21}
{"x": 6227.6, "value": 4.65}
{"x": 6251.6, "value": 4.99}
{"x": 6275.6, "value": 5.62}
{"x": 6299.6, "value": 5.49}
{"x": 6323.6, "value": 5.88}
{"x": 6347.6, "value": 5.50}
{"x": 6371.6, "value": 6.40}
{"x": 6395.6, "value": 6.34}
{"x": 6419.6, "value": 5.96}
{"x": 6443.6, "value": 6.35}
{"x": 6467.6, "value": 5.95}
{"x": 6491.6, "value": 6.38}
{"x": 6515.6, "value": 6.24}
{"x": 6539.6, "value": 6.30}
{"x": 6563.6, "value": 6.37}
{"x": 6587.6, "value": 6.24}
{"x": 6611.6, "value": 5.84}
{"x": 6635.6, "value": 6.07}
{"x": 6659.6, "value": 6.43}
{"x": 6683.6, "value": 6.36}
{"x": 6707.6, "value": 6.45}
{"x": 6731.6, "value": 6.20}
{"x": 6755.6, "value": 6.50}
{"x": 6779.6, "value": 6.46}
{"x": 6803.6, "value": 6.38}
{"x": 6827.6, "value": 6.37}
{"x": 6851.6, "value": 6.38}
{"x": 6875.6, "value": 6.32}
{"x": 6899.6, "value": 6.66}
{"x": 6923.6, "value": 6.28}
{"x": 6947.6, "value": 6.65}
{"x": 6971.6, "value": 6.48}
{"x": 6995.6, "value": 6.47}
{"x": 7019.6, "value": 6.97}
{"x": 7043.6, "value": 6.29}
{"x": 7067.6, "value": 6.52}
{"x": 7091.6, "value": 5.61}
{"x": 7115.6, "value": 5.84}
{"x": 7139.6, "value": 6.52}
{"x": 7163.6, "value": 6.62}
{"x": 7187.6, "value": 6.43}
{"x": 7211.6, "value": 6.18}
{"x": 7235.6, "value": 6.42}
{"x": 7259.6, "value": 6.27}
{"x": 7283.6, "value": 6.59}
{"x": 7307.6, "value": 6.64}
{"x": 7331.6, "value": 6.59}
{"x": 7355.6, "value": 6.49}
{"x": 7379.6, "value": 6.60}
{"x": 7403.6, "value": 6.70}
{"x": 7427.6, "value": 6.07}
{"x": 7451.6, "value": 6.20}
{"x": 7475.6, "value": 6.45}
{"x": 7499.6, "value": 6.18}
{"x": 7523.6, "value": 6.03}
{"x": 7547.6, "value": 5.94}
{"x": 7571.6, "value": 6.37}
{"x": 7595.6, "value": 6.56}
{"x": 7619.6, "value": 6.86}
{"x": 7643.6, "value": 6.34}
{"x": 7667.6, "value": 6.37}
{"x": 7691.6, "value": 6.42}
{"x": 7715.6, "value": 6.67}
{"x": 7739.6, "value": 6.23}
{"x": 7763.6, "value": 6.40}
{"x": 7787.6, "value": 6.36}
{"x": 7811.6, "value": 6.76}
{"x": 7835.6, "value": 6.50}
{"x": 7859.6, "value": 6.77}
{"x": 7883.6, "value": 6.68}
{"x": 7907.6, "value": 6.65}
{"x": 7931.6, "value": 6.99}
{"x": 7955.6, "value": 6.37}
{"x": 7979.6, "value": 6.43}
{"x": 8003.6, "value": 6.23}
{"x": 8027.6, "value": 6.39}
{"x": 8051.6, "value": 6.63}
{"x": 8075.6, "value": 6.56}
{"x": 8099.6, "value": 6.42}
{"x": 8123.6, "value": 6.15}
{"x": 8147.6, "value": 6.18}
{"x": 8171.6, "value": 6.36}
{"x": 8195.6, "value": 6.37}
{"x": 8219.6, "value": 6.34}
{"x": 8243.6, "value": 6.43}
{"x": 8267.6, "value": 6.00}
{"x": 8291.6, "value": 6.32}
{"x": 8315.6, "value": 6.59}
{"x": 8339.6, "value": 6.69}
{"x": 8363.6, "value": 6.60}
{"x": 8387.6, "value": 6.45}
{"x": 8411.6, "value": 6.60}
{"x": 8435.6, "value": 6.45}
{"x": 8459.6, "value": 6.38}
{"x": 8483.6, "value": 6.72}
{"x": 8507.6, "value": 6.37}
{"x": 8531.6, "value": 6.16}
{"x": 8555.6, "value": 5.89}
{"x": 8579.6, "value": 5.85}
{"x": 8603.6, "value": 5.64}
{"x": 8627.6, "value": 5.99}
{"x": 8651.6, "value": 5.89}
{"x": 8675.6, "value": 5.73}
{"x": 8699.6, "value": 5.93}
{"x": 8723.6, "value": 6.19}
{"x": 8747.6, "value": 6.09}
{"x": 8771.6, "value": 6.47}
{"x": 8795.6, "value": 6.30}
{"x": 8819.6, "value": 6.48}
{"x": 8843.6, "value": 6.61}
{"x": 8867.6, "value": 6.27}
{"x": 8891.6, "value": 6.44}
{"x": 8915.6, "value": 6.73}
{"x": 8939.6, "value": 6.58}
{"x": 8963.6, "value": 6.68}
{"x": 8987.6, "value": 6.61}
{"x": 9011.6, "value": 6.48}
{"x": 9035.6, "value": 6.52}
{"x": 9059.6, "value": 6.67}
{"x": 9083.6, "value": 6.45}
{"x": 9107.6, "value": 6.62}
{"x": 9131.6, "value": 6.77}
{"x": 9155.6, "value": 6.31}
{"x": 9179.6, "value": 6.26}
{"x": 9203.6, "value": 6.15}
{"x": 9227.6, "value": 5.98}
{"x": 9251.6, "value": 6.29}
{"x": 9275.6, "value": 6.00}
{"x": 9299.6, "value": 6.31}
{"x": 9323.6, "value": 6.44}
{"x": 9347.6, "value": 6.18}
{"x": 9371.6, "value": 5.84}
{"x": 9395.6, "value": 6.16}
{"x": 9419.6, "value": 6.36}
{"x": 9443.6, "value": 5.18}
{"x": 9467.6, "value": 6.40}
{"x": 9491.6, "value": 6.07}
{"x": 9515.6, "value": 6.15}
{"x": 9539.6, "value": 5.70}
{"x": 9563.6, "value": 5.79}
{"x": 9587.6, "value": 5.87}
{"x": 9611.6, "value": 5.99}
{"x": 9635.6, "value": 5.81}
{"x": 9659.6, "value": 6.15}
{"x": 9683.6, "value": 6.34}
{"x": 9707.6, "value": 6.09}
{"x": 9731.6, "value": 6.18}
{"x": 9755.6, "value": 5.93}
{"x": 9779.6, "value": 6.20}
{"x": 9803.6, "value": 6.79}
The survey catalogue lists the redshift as 0.205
